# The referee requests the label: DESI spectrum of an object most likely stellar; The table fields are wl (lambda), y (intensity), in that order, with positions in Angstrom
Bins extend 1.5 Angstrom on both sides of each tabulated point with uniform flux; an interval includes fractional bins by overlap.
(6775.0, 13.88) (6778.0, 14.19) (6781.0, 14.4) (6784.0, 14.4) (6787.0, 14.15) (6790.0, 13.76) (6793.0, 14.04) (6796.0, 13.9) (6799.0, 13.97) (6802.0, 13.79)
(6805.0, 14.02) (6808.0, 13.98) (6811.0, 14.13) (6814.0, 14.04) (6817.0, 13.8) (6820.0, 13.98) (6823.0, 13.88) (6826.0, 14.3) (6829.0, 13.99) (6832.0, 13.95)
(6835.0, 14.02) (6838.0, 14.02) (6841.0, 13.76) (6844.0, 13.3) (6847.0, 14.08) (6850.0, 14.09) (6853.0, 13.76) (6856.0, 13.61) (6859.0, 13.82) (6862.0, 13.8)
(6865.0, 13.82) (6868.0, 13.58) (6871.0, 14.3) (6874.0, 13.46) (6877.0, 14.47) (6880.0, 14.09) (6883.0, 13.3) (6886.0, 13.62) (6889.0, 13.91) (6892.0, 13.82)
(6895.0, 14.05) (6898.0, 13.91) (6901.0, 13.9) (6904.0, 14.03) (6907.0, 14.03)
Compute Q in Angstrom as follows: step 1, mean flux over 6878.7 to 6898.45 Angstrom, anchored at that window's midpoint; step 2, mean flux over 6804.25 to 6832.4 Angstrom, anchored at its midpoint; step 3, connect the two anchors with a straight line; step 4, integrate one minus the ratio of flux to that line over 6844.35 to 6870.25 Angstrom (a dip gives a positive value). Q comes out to 0.2 Angstrom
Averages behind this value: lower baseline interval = 14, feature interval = 13.8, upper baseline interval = 13.8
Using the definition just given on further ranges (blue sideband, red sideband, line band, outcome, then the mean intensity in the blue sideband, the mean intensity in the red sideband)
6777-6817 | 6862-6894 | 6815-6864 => 0.2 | 14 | 13.8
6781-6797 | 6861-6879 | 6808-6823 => 0.1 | 14.1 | 13.9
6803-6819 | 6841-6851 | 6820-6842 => -0.2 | 14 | 13.8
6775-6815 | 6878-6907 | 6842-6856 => 0.2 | 14.1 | 13.9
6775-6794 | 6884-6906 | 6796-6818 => 0.2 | 14.1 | 13.9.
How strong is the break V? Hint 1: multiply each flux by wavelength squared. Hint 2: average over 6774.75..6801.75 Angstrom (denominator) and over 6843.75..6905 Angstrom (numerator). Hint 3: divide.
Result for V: 1.01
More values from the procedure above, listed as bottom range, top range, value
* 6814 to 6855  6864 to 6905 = 1.01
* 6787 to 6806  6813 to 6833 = 1.01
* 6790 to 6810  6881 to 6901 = 1.02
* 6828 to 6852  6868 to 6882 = 1.02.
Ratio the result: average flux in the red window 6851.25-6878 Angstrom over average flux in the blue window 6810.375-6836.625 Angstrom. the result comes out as 1.0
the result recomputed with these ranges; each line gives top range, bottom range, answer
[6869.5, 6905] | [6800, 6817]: 0.99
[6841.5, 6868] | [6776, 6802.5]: 0.98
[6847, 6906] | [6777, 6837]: 0.99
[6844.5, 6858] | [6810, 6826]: 0.99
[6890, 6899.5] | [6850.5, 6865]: 1.01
